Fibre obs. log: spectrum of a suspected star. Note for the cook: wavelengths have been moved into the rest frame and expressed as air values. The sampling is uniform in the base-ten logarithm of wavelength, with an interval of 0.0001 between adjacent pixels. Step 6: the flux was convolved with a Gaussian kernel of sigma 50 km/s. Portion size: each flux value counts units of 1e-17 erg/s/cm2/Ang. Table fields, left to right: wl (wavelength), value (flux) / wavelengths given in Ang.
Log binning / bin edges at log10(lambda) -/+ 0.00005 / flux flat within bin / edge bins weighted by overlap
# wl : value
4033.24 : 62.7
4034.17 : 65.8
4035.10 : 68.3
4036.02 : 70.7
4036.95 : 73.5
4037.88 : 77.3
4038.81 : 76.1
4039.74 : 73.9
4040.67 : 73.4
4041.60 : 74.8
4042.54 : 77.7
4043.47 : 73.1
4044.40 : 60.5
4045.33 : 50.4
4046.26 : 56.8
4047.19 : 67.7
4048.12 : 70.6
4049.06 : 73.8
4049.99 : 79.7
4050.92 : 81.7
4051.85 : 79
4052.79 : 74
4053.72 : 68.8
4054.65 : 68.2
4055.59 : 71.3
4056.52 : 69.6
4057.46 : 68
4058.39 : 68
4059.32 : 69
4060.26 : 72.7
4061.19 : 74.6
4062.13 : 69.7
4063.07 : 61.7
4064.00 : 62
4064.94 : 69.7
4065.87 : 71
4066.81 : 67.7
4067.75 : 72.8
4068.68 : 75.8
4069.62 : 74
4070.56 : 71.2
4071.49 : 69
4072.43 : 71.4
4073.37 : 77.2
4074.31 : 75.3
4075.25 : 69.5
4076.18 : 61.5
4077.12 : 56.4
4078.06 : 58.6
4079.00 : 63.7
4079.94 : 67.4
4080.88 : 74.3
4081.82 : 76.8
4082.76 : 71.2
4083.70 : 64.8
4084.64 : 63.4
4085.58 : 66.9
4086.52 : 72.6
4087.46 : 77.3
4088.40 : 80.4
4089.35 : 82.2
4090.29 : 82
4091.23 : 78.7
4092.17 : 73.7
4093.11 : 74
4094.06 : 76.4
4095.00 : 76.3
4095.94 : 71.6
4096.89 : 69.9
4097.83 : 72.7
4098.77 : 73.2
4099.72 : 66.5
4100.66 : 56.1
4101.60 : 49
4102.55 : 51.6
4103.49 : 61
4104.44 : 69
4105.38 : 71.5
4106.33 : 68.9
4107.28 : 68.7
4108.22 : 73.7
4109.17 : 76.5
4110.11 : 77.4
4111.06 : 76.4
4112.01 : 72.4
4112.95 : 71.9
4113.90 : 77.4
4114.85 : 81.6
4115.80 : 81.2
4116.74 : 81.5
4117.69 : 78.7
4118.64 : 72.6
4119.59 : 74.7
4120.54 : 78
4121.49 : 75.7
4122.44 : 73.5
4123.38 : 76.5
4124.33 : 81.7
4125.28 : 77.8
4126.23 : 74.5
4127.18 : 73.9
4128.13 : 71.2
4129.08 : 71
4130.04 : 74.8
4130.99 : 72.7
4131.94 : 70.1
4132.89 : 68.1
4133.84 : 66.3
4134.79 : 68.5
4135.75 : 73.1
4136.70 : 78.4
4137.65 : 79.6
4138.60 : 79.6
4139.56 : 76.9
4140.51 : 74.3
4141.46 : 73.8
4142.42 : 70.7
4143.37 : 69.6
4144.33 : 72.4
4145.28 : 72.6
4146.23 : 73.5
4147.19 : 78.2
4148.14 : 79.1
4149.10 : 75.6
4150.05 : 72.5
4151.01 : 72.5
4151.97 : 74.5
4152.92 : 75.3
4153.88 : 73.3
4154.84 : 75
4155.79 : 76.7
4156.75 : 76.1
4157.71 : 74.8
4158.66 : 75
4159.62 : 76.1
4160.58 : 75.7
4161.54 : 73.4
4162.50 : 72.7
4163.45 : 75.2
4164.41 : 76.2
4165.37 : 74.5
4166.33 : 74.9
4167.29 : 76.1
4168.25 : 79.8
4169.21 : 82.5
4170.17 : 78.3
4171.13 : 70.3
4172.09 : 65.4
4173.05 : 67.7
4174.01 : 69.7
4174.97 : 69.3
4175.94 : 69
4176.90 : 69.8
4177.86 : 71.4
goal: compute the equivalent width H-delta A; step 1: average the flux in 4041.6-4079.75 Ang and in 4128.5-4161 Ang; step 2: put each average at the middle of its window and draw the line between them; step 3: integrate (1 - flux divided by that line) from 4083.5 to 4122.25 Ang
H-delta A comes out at -0.4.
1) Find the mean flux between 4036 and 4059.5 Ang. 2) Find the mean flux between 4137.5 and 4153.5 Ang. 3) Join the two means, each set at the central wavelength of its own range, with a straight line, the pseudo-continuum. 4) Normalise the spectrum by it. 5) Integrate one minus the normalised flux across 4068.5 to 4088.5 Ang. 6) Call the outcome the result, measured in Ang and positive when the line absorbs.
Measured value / 0.70 Ang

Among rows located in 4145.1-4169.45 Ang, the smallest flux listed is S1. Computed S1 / 72.5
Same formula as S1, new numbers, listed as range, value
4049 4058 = 68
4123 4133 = 68.1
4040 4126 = 49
